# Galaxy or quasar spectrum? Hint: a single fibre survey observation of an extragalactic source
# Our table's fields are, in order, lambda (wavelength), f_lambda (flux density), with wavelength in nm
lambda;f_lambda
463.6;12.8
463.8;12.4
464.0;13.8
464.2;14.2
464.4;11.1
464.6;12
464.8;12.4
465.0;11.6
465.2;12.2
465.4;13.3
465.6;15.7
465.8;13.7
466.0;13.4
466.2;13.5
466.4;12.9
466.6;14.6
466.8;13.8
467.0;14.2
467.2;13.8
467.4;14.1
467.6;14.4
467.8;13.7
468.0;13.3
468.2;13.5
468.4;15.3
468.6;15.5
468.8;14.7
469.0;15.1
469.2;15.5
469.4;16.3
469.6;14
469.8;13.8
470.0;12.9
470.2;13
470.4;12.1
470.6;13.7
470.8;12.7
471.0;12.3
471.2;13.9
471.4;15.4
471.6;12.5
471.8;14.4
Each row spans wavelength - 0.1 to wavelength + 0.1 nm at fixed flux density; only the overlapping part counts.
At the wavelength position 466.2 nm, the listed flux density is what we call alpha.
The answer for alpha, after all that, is 13.5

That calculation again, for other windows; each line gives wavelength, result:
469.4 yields 16.3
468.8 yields 14.7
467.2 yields 13.8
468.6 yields 15.5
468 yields 13.3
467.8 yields 13.7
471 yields 12.3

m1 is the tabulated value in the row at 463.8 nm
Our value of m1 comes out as 12.4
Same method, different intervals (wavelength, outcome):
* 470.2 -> 13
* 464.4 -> 11.1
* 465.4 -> 13.3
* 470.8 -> 12.7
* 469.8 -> 13.8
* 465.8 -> 13.7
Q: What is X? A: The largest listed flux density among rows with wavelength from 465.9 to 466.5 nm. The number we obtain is 13.5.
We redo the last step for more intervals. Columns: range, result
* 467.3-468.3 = 14.4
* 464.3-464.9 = 12.4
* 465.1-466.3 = 15.7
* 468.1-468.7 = 15.5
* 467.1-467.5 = 14.1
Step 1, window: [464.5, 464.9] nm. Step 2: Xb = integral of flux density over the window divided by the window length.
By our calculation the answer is 12.2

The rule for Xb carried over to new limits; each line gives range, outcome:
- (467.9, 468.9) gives 14.5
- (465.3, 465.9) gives 14.2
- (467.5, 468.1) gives 13.8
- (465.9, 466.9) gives 13.6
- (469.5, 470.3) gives 13.4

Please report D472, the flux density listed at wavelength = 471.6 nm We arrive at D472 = 12.5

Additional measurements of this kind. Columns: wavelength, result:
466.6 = 14.6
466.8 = 13.8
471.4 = 15.4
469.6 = 14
